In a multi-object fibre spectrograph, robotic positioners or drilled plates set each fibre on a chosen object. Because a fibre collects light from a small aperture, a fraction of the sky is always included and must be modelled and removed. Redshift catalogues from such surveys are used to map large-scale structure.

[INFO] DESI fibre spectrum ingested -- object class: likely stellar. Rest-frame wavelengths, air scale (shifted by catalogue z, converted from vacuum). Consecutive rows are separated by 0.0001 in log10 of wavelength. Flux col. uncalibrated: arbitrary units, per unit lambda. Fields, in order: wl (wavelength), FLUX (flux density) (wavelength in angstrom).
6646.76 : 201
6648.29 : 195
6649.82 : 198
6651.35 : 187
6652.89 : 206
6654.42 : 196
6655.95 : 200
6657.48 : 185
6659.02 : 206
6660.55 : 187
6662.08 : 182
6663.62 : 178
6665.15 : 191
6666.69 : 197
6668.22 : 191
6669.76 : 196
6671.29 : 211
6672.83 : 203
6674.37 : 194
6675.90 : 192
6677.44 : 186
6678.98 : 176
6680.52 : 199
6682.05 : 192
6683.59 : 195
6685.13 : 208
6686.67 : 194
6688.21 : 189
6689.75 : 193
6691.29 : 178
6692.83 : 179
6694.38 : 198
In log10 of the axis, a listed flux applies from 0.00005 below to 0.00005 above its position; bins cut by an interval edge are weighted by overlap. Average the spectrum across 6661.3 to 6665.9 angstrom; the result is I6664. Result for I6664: 184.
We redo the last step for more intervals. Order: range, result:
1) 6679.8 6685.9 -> 199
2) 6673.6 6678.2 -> 191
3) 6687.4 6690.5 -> 191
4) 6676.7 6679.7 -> 181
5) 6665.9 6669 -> 194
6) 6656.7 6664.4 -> 188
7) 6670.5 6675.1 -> 203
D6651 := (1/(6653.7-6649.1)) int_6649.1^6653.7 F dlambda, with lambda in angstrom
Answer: 197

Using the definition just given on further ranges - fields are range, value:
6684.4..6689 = 197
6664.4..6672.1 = 197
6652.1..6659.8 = 198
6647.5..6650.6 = 197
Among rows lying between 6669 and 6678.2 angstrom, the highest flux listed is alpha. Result 211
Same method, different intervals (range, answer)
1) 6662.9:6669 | 197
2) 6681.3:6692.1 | 208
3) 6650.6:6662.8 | 206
